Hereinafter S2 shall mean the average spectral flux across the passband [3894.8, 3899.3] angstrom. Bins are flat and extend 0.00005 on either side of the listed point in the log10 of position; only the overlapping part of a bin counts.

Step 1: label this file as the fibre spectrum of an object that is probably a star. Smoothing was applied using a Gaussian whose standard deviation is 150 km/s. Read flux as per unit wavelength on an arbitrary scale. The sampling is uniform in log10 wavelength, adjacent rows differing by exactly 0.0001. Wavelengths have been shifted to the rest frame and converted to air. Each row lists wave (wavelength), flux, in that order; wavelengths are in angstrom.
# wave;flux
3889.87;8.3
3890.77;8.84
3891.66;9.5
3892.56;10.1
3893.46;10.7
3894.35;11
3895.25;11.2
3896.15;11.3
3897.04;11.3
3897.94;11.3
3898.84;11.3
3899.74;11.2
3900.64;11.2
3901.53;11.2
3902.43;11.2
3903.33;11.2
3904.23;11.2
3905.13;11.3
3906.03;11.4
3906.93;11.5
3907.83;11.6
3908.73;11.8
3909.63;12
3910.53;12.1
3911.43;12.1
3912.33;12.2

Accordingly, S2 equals 11.3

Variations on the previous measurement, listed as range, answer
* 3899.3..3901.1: 11.2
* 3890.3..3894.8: 10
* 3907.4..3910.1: 11.8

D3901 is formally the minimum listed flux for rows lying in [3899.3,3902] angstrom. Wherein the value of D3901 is 11.2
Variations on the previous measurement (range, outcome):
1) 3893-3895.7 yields 10.7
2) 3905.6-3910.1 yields 11.4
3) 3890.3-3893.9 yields 8.84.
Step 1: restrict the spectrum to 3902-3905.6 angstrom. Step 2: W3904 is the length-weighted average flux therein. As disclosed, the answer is 11.2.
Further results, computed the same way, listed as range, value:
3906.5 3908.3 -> 11.6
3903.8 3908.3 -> 11.4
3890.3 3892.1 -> 9.17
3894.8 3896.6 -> 11.3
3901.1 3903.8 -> 11.2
